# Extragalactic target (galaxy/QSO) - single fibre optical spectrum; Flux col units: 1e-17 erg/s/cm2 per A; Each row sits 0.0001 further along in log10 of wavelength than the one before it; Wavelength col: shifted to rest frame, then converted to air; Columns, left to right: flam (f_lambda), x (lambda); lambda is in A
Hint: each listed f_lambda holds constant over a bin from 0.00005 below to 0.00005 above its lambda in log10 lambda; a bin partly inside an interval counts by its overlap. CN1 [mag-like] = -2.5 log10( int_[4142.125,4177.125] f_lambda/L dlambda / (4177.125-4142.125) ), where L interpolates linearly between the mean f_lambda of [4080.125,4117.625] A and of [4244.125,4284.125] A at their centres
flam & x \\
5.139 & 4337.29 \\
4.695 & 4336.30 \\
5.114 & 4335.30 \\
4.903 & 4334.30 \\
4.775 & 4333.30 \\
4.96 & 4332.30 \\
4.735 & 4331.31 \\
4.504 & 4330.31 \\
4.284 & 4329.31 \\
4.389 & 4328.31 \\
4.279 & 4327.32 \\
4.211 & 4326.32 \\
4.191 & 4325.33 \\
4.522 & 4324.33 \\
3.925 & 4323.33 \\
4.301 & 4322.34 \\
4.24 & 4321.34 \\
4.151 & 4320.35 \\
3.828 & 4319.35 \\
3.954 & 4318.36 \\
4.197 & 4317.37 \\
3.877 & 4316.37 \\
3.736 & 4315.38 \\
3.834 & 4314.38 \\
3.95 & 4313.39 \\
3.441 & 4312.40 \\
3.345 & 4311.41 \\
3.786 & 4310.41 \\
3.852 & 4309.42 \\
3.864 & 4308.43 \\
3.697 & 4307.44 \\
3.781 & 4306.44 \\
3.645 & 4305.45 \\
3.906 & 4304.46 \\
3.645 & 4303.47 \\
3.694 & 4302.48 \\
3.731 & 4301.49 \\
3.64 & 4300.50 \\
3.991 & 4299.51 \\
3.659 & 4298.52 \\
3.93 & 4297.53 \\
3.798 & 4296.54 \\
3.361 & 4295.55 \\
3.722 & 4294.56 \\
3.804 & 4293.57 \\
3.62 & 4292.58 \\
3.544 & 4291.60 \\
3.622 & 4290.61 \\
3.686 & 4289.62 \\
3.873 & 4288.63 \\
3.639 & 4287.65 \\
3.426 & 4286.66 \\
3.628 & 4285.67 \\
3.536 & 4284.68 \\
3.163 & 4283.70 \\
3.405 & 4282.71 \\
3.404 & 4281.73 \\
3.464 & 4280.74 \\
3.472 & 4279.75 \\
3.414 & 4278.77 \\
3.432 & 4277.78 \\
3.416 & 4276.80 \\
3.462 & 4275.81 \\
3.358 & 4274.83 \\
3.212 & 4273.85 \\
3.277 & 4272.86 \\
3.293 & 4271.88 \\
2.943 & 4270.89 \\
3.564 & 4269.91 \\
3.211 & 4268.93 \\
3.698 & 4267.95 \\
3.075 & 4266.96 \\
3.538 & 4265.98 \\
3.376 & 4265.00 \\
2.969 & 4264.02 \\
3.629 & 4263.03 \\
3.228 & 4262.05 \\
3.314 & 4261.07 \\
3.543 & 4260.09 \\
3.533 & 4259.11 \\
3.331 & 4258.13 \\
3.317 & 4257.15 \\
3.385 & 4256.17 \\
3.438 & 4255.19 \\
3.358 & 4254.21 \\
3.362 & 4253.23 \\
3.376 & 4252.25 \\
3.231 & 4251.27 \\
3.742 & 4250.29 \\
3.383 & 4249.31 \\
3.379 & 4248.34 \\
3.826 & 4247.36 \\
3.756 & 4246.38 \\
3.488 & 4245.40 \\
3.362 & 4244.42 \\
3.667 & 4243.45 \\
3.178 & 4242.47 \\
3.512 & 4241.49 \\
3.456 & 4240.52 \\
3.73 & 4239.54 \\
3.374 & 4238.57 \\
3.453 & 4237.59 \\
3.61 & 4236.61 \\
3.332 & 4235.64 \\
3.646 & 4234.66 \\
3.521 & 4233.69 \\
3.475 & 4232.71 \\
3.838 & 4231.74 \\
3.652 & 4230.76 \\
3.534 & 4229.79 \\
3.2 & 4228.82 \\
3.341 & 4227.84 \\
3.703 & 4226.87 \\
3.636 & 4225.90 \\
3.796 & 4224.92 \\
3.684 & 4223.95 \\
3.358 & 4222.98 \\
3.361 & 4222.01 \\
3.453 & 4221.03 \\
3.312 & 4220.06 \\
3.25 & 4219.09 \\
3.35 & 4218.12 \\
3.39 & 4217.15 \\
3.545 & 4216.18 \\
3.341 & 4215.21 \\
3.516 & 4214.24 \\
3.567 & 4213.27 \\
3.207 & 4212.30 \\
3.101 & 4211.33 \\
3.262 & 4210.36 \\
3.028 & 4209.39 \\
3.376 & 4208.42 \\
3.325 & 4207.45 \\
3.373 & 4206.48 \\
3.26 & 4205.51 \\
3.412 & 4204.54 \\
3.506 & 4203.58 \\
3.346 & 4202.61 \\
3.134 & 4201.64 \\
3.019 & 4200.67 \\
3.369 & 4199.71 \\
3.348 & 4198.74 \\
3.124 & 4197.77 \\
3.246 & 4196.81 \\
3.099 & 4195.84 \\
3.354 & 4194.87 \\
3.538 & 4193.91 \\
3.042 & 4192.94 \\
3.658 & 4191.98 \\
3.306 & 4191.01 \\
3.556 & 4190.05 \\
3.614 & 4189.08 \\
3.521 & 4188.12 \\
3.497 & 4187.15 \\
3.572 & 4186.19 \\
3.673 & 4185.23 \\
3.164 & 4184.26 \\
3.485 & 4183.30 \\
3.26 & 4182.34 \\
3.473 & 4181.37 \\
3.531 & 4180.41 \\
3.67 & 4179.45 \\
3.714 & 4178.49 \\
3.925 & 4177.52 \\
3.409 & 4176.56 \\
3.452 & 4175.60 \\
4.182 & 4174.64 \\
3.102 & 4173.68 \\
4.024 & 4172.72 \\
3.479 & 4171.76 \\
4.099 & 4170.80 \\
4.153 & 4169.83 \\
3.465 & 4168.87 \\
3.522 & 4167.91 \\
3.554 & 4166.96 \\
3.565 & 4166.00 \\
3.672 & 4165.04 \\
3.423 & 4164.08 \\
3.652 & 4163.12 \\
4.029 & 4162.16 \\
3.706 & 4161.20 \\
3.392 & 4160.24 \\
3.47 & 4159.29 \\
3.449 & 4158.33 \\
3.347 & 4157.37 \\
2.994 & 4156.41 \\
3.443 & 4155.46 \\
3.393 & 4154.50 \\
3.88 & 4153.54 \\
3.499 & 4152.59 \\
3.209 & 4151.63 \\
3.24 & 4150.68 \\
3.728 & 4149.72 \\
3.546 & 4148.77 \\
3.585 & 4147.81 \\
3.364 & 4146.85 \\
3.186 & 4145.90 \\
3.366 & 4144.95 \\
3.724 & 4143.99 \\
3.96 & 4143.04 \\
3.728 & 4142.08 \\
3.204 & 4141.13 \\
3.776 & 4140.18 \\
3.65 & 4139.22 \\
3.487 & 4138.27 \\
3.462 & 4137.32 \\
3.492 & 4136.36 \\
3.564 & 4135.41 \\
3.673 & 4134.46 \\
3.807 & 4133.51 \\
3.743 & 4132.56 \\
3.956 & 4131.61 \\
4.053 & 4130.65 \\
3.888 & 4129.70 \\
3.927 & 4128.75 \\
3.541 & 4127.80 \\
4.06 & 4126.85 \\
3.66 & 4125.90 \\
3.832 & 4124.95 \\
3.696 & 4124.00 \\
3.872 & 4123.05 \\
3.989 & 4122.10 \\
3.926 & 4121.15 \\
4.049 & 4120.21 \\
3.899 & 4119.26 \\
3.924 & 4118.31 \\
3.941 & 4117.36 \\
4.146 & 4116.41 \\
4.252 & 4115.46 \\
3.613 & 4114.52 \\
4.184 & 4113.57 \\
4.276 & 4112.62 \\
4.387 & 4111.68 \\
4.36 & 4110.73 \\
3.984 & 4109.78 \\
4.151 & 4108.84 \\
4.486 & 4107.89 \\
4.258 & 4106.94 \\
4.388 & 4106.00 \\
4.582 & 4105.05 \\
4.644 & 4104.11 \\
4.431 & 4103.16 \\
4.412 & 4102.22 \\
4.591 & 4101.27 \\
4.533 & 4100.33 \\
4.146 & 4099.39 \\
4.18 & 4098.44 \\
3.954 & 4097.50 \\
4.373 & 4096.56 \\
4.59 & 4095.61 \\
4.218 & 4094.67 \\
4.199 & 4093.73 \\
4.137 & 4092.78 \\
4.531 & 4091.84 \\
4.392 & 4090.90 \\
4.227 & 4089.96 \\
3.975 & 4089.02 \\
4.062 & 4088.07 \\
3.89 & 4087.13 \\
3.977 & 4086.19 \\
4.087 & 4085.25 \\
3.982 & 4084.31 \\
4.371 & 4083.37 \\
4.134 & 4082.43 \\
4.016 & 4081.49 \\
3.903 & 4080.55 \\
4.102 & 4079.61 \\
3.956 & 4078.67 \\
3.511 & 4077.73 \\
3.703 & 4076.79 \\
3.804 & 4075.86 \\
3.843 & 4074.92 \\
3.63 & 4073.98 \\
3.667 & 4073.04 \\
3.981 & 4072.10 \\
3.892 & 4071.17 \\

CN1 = 0.10 mag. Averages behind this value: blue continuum 4.23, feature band 3.57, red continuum 3.39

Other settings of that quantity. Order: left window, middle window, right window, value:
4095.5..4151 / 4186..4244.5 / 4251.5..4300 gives 0.072 mag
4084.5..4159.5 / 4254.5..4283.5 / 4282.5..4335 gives 0.164 mag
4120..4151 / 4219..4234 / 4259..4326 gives 0.044 mag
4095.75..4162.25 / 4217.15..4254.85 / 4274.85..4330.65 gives 0.094 mag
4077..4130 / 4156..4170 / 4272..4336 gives 0.140 mag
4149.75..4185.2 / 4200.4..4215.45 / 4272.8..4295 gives 0.077 mag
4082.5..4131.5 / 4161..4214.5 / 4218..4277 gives 0.080 mag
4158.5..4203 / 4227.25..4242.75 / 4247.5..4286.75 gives -0.020 mag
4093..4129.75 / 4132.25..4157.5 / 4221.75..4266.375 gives 0.132 mag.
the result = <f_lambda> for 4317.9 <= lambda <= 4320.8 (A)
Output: 3.97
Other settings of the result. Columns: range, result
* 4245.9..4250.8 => 3.62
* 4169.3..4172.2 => 3.9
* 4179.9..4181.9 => 3.5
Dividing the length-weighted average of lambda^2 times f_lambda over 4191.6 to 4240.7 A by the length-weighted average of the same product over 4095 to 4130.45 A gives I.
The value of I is 0.86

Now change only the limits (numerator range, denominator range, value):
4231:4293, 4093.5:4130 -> 0.90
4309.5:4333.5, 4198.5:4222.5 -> 1.31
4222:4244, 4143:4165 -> 1.05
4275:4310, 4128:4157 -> 1.09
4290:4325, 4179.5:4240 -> 1.17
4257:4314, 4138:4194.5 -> 1.05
